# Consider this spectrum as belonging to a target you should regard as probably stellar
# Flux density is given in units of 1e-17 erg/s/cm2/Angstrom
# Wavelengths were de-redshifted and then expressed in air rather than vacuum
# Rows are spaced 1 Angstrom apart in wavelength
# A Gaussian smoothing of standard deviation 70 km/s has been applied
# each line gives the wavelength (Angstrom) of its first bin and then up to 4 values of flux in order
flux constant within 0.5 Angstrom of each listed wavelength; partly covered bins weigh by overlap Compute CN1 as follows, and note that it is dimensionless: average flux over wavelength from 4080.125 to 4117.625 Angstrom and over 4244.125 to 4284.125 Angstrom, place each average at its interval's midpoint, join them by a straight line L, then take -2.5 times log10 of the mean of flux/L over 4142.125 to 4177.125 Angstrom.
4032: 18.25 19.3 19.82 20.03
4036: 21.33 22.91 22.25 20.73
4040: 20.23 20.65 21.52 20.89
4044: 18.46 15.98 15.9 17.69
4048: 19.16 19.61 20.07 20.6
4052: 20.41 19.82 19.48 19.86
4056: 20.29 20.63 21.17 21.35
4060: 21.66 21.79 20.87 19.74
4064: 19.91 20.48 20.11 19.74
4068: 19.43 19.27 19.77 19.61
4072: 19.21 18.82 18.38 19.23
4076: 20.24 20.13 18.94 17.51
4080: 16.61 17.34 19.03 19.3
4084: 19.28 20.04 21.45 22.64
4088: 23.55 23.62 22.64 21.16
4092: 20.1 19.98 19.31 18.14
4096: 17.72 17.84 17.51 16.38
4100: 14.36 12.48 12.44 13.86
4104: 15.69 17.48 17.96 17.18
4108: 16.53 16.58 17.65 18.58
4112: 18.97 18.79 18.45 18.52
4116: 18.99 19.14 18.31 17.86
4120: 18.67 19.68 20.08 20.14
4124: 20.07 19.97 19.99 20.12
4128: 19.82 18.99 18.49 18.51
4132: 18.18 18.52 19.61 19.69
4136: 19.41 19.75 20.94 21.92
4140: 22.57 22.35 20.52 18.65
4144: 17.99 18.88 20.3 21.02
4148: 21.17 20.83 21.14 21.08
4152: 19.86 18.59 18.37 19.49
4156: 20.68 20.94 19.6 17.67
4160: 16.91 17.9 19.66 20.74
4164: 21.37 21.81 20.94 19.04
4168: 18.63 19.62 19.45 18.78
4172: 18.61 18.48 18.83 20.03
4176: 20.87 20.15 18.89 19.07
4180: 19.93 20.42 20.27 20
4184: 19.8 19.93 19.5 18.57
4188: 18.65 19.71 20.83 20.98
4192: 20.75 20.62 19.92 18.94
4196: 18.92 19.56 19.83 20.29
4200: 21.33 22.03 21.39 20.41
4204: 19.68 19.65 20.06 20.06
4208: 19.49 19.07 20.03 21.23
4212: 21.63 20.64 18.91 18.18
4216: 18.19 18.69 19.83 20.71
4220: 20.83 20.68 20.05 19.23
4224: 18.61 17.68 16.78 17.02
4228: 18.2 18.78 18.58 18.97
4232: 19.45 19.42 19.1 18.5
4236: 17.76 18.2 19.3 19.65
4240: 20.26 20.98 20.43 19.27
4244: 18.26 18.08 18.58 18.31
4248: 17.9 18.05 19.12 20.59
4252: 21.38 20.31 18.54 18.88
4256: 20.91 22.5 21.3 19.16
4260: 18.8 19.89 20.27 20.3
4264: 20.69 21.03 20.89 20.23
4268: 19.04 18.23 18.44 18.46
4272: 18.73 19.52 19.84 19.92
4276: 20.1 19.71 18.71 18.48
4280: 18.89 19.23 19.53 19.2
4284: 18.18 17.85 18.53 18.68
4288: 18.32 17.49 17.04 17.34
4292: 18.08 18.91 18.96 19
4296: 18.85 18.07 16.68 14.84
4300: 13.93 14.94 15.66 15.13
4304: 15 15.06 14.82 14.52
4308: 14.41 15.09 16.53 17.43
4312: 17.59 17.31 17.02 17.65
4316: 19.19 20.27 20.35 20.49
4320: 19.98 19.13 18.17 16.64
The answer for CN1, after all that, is -0.05 mag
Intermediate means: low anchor 18.4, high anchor 19.5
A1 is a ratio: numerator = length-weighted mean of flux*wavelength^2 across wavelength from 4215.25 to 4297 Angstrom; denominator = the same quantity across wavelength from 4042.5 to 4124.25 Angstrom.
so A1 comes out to 1.10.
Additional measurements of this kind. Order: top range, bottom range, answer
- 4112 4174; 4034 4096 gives 1.02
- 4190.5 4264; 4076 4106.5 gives 1.13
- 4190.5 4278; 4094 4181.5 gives 1.08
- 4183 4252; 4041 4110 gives 1.10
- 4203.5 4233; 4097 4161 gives 1.07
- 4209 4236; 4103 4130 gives 1.09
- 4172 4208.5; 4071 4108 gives 1.13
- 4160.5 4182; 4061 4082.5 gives 1.07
